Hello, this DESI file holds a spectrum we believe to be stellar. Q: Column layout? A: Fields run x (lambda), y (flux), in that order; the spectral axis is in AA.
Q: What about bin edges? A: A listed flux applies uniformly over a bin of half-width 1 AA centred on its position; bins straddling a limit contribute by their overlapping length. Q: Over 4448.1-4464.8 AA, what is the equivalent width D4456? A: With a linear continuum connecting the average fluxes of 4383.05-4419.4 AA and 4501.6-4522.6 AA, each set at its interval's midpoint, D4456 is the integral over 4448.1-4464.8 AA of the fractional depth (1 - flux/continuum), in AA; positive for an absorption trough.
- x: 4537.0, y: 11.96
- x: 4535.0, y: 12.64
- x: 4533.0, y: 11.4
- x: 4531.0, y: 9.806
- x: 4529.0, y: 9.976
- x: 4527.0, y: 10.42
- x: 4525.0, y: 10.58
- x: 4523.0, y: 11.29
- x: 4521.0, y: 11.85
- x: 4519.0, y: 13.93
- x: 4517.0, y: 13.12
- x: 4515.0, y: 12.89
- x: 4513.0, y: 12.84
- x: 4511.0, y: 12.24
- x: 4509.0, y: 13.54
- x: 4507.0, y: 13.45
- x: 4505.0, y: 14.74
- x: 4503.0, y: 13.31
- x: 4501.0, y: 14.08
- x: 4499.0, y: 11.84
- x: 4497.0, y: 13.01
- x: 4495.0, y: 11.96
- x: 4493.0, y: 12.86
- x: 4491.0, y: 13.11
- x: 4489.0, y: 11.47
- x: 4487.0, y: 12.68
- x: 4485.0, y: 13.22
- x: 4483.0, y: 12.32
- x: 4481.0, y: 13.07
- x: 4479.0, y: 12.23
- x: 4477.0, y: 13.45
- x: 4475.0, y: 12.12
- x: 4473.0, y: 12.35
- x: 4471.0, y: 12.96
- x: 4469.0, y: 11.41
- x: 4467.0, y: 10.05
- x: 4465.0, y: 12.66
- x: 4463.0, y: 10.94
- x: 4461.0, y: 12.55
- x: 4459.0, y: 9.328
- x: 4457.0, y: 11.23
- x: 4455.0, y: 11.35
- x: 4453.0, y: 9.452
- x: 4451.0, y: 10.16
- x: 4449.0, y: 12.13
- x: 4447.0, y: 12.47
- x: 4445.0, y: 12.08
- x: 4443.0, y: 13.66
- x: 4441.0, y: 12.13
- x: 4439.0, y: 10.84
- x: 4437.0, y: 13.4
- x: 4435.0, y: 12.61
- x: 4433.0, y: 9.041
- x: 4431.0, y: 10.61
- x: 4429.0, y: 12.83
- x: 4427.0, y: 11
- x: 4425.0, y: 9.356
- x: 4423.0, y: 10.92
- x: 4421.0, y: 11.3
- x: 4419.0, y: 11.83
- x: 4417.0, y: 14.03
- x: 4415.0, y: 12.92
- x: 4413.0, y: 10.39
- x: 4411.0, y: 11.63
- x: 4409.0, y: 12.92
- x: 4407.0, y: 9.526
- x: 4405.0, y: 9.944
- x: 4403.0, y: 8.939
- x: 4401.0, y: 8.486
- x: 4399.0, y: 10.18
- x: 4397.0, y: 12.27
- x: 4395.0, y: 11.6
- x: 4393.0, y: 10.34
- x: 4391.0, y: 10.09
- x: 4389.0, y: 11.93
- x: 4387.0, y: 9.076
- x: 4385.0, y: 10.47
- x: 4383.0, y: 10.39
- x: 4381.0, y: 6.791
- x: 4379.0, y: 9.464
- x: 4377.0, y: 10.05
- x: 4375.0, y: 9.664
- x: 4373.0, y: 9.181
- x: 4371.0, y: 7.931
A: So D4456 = 1.5 AA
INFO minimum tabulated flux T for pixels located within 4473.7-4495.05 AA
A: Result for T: 11.47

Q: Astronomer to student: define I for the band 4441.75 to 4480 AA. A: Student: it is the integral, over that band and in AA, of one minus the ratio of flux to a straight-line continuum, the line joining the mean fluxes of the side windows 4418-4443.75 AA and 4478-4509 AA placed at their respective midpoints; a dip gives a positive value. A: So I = 1.4 AA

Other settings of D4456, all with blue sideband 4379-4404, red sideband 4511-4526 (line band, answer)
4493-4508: -1.4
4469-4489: -1.6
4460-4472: -0.4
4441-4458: -0.8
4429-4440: -0.6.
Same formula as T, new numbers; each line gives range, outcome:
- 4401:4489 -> 8.486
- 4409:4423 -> 10.39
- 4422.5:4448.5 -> 9.041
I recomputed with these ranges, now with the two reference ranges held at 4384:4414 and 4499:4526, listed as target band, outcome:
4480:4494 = -0.4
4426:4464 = 0.0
